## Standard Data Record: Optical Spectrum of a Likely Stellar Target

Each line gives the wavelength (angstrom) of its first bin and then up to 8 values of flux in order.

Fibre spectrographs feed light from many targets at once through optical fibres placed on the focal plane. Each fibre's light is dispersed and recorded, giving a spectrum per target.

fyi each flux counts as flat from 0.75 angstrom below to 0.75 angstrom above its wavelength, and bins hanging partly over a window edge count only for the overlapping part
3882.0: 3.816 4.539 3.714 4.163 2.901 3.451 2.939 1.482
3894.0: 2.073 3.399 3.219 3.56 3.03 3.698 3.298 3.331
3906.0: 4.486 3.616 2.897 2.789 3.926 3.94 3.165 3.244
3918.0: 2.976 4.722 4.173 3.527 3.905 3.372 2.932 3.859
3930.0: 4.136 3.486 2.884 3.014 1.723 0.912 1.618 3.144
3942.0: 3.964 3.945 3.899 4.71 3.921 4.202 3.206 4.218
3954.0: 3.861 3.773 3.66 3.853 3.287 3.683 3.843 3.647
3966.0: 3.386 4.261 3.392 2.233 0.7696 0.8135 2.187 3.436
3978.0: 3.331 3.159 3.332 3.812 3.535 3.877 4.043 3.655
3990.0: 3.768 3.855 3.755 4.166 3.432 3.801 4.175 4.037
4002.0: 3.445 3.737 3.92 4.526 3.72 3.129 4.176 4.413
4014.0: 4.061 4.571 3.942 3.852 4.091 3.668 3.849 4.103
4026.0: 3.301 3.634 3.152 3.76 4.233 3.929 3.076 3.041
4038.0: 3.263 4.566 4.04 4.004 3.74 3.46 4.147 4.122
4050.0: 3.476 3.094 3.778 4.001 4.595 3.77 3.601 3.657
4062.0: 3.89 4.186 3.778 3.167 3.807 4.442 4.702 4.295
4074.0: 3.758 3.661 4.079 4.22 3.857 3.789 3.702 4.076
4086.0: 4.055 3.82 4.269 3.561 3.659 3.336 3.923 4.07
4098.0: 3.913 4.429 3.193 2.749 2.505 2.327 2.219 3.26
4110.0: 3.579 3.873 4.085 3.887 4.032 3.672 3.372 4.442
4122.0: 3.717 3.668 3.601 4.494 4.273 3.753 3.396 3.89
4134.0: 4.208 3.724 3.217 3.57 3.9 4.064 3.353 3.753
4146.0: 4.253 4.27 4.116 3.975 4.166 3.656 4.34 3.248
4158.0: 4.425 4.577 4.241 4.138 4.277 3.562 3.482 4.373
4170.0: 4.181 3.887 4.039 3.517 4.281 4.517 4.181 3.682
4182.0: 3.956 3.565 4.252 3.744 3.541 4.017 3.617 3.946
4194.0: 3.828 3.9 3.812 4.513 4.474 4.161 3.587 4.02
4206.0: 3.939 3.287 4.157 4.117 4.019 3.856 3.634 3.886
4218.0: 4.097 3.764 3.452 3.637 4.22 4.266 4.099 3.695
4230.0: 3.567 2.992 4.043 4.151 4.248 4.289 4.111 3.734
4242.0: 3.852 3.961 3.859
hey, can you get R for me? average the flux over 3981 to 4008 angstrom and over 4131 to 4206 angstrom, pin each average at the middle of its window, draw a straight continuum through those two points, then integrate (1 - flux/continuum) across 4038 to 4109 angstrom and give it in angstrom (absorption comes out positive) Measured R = 2.4 angstrom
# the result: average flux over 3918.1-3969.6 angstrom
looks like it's 3.53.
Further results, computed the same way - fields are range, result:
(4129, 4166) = 3.93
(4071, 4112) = 3.65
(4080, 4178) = 3.81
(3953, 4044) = 3.62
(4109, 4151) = 3.86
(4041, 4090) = 3.91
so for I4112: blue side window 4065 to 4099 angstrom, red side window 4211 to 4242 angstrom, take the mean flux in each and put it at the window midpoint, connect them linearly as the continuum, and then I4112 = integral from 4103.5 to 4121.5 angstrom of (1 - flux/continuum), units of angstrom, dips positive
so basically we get 2.1 angstrom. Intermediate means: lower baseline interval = 3.92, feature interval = 3.45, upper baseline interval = 3.89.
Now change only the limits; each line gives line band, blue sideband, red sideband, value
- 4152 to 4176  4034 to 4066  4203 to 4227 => -1.0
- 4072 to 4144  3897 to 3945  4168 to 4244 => 0.2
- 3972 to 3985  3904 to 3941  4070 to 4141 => 2.2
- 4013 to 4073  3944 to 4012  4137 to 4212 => -2.3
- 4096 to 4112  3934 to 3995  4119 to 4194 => 2.2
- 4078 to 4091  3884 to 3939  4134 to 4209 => -0.7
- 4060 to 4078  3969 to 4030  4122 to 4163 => -1.1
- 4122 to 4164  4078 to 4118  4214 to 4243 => -2.5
